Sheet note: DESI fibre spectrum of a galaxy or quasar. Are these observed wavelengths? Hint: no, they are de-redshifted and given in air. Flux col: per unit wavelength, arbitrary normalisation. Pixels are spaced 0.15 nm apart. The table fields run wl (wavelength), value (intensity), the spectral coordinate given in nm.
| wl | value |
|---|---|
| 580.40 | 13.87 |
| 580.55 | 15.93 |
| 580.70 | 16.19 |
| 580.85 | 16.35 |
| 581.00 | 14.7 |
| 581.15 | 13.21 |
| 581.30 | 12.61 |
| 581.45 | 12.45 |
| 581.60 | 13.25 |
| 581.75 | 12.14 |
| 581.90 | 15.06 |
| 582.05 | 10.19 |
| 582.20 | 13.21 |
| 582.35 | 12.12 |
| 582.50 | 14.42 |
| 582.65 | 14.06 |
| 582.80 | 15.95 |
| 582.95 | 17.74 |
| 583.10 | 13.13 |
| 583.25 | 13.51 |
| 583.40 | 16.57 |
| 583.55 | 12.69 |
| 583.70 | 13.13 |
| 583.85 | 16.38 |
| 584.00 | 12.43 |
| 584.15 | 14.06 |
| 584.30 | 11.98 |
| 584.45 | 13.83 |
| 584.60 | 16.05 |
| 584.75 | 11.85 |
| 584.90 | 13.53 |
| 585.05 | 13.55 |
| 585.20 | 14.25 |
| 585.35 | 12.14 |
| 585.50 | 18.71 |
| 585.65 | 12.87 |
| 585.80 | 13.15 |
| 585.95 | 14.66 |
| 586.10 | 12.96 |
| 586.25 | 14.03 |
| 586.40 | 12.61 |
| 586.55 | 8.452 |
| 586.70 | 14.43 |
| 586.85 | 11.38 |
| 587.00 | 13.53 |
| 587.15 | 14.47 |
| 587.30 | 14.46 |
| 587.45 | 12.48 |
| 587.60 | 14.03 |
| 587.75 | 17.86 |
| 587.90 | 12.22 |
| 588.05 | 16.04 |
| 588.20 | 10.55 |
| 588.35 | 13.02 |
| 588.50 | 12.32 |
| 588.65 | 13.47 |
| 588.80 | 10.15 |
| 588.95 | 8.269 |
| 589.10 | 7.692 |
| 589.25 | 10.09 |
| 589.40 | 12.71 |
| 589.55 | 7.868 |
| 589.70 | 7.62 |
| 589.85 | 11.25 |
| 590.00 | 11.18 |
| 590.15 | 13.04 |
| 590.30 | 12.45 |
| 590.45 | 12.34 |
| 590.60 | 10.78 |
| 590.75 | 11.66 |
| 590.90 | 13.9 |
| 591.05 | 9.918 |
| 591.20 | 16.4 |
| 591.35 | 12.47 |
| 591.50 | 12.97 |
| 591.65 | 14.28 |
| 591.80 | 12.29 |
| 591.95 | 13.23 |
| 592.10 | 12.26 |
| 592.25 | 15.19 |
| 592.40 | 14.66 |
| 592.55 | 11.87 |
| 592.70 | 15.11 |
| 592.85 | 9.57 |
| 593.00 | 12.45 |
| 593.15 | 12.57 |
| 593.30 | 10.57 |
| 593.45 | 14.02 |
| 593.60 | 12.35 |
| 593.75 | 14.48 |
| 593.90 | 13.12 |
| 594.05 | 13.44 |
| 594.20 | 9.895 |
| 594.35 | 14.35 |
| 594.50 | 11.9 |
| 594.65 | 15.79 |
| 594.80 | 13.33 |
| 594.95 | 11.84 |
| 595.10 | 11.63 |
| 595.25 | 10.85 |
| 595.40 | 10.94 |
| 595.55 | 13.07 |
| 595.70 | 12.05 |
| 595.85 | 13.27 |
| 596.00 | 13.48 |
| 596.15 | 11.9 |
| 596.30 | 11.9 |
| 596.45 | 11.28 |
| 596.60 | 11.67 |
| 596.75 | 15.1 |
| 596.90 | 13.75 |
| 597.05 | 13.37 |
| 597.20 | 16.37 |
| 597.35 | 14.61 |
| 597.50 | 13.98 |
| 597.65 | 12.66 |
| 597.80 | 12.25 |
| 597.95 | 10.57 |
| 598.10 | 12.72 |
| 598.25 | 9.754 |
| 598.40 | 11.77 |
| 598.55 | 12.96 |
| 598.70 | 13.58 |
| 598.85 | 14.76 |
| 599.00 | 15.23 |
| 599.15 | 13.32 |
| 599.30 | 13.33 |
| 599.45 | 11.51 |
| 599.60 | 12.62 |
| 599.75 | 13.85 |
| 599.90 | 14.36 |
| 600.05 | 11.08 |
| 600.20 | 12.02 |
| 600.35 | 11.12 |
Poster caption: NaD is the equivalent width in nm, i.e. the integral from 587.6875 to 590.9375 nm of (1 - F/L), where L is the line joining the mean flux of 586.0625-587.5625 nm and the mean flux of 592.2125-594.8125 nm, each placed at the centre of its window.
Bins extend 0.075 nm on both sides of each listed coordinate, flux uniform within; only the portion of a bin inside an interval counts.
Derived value 0.33 nm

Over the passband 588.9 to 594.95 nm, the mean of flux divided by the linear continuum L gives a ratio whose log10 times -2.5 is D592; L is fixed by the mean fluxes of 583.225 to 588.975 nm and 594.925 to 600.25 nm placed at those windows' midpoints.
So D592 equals 0.072 mag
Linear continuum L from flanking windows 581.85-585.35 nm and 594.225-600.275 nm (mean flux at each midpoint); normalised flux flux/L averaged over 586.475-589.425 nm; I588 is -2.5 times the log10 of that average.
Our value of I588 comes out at 0.10 mag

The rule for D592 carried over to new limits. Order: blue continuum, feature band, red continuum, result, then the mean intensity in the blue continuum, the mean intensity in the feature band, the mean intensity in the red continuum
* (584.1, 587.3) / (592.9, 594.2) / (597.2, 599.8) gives 0.046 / 13.5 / 12.6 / 13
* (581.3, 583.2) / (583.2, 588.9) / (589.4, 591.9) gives -0.053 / 13.6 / 13.5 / 11.9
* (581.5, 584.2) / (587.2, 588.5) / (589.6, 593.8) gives -0.053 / 13.9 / 13.8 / 12.5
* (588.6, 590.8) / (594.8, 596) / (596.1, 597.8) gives 0.053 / 10.7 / 12.1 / 13.3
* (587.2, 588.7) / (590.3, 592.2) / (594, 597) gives 0.038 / 13.7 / 12.7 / 12.6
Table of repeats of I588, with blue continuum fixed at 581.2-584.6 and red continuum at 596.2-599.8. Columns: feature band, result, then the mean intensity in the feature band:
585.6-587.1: 0.06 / 12.8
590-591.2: 0.10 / 12.2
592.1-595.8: 0.04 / 12.7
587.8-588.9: 0.08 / 12.6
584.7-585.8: -0.02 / 13.8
